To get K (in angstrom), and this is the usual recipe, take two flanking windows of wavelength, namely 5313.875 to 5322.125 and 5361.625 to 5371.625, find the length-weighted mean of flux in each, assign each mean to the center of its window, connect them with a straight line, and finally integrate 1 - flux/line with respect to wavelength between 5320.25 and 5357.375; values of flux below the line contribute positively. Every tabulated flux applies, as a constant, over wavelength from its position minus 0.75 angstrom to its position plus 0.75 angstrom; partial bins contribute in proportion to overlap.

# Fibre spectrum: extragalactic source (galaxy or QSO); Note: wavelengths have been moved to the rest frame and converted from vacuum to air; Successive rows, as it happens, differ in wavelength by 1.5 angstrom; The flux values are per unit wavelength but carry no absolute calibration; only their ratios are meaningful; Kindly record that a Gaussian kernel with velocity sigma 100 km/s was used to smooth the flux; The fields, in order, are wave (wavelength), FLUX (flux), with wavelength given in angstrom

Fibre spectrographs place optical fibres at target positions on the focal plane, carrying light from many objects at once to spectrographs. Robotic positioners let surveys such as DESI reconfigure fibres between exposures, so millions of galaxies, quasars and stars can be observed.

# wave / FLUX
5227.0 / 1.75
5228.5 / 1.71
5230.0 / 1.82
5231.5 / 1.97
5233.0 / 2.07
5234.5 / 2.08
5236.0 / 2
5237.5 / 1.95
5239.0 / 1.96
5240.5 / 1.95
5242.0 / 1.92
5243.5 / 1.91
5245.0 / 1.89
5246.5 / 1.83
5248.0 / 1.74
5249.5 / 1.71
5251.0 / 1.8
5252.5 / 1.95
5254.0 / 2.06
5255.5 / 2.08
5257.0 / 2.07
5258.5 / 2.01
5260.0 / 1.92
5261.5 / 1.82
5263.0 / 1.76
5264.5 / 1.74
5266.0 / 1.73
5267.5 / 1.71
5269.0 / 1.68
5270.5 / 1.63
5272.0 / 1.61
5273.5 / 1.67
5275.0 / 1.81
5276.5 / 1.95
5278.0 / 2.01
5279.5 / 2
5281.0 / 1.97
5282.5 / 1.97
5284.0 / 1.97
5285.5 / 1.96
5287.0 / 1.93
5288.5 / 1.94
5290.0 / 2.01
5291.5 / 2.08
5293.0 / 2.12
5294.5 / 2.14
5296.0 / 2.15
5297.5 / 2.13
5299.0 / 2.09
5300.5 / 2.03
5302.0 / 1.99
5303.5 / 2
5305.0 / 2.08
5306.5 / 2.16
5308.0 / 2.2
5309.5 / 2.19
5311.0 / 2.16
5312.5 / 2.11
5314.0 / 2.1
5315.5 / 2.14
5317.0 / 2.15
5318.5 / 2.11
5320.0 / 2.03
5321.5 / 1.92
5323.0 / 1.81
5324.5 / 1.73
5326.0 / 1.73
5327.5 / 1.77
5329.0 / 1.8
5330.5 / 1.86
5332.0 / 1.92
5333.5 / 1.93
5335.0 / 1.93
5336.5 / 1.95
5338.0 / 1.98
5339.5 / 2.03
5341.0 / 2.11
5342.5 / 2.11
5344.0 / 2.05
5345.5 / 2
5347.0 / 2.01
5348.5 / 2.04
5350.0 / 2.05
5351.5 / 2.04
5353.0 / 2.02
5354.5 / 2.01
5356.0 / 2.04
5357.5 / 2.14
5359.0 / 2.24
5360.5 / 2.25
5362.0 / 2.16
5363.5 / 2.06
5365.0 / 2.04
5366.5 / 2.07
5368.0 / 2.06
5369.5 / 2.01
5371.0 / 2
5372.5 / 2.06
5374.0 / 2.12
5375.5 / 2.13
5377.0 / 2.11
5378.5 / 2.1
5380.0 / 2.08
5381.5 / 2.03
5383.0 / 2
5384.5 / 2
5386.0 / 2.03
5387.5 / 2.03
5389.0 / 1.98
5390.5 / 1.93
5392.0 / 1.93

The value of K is 2.0 angstrom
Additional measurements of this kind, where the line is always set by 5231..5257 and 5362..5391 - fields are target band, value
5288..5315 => -1.5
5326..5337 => 0.8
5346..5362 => -0.4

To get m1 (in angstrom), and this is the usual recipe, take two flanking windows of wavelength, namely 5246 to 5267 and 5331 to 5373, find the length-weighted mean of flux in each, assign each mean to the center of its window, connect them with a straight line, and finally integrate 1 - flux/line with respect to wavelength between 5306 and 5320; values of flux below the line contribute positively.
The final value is -1.18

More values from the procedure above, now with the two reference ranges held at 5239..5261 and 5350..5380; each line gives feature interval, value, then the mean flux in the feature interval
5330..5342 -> 0.4 angstrom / 1.97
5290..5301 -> -0.6 angstrom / 2.1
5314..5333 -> 1.0 angstrom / 1.92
